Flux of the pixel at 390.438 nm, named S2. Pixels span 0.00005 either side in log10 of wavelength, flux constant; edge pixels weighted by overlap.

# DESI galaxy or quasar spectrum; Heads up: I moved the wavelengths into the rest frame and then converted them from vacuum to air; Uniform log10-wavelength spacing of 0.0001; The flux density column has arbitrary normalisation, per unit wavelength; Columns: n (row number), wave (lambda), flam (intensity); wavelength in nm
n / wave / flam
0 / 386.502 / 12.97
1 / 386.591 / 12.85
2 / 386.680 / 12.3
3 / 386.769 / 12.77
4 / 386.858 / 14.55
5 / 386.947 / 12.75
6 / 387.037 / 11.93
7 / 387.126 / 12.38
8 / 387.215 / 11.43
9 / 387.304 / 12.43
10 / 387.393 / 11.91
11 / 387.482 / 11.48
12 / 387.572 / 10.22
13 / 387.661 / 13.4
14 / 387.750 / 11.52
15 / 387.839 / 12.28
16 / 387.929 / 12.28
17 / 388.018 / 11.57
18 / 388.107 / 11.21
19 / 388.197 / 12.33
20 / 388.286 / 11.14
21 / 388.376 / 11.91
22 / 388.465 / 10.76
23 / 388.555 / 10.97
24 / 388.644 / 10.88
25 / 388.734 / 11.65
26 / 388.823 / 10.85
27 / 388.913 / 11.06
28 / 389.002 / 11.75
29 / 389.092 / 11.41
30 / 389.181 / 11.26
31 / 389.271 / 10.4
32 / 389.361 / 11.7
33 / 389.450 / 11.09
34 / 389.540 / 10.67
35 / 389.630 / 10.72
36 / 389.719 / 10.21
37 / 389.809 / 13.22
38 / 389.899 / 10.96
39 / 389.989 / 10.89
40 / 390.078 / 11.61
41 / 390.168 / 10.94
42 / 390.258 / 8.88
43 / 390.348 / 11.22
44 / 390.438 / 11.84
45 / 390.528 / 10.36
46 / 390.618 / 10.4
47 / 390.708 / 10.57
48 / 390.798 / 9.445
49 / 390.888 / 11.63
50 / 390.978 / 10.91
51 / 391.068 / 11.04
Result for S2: 11.84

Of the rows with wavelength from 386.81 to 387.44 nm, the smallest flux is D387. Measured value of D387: 11.43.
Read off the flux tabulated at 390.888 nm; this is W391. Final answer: 11.63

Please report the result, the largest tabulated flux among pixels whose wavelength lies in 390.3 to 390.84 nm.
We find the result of 11.84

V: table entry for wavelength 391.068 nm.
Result 11.04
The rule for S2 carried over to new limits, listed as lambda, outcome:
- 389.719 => 10.21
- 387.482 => 11.48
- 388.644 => 10.88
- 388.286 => 11.14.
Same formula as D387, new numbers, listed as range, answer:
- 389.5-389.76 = 10.21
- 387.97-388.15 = 11.21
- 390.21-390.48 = 8.88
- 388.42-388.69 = 10.76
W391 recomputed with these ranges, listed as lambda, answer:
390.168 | 10.94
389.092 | 11.41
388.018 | 11.57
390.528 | 10.36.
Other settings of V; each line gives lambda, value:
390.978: 10.91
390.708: 10.57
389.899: 10.96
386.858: 14.55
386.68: 12.3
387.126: 12.38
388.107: 11.21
